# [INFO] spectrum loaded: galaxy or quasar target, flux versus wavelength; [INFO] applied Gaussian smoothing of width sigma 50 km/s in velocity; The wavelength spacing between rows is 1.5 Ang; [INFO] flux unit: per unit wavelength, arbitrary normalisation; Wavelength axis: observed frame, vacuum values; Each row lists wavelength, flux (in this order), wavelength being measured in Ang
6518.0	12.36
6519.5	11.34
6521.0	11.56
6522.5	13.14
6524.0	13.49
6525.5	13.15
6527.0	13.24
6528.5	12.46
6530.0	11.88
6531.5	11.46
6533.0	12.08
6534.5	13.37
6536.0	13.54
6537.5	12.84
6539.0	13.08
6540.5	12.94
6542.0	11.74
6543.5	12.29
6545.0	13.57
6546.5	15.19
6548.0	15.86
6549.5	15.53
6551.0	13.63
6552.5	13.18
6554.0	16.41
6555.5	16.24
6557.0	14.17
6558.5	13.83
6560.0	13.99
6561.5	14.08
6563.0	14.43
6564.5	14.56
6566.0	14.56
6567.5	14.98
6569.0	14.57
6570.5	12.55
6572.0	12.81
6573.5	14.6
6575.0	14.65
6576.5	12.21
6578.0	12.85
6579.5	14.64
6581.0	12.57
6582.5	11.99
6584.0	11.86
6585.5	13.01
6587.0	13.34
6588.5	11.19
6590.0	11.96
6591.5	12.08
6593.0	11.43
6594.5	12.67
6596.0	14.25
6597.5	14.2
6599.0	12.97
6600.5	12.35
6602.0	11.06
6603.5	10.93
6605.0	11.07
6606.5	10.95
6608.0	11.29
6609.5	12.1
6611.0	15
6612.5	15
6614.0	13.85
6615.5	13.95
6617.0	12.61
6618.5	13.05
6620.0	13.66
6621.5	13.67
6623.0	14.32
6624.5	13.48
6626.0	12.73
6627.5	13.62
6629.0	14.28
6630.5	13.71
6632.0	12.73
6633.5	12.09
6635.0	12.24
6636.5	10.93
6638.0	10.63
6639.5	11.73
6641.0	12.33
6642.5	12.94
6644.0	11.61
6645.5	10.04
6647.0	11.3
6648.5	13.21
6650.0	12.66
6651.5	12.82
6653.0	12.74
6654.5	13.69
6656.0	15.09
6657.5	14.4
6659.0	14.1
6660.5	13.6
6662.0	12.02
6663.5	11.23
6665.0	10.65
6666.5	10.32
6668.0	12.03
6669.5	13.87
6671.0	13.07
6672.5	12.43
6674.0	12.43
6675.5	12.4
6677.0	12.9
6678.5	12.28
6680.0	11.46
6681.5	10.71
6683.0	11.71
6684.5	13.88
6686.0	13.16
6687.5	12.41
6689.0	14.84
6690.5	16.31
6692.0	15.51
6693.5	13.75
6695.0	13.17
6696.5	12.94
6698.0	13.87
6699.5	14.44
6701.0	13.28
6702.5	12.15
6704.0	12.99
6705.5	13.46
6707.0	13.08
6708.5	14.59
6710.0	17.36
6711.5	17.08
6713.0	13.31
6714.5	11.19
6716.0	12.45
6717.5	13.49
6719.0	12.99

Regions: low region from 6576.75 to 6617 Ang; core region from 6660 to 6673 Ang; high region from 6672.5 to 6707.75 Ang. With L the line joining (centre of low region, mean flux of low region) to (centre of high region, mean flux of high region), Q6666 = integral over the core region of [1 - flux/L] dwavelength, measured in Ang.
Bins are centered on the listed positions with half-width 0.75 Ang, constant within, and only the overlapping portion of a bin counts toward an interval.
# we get 0.9 Ang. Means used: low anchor 12.6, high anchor 13.2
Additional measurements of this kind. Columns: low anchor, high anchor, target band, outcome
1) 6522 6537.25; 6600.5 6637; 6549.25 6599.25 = -3.0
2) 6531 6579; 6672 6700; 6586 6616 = 2.3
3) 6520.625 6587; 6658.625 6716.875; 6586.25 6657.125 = 3.4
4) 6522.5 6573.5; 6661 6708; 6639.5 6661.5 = 0.4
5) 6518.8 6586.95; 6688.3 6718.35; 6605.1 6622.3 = 0.7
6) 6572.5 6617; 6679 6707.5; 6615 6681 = 2.1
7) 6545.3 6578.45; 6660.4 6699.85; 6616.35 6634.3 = 0.3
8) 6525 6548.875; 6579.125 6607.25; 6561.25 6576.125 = -1.8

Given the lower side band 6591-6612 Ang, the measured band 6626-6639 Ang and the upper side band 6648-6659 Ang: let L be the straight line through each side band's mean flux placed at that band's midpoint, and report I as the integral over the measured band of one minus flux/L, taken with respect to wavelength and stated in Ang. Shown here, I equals 0.5 Ang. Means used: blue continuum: 12.3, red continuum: 13.6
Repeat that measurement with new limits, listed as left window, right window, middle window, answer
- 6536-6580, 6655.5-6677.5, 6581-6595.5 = 1.48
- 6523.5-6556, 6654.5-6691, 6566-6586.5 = -0.12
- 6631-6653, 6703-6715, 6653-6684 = 0.70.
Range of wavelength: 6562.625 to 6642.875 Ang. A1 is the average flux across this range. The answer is 12.9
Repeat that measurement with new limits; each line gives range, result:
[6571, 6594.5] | 12.7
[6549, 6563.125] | 14.5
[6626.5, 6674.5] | 12.5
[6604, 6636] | 13.1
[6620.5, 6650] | 12.5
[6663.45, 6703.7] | 12.9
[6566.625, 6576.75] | 13.9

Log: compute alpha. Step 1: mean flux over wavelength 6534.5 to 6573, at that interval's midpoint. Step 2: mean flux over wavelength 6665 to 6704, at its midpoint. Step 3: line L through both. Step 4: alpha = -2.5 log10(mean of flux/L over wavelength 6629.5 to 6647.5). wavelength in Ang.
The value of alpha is 0.12 mag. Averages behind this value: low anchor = 14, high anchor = 13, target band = 11.9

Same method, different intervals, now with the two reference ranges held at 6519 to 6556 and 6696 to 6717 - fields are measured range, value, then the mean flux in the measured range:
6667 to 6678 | 0.081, 12.7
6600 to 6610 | 0.187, 11.4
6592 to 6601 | 0.041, 13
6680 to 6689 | 0.098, 12.5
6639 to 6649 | 0.148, 11.9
